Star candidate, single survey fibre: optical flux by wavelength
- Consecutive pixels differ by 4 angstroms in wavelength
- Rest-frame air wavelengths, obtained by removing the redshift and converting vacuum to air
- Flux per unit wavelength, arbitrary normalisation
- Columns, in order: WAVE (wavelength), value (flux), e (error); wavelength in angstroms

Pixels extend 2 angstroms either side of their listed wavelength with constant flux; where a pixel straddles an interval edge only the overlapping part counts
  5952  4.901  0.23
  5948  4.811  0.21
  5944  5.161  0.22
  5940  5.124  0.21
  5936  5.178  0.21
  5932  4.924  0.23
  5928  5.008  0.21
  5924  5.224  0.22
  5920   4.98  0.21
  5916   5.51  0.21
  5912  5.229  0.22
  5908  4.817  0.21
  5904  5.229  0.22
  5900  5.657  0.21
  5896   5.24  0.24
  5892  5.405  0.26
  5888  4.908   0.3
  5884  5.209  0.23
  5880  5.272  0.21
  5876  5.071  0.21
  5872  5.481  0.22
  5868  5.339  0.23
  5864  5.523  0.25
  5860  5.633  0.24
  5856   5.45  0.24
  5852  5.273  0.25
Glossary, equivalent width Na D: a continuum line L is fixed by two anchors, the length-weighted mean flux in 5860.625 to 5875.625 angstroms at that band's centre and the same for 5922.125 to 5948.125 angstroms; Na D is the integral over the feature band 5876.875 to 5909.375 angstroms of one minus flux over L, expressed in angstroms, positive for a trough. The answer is 0.5 angstroms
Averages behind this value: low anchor 5.42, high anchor 5.08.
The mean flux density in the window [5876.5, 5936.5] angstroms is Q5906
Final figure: 5.18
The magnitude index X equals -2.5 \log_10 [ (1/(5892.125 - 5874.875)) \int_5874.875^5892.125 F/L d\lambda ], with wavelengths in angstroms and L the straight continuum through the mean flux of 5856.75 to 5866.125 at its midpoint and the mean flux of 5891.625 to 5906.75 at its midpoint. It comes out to 0.06 mag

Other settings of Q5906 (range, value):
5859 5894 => 5.31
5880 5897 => 5.2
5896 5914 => 5.23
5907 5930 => 5.14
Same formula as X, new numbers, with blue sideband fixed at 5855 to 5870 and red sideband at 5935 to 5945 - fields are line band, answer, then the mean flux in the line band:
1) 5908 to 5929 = 0.02 mag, 5.16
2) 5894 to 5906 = -0.01 mag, 5.38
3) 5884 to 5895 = 0.04 mag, 5.17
